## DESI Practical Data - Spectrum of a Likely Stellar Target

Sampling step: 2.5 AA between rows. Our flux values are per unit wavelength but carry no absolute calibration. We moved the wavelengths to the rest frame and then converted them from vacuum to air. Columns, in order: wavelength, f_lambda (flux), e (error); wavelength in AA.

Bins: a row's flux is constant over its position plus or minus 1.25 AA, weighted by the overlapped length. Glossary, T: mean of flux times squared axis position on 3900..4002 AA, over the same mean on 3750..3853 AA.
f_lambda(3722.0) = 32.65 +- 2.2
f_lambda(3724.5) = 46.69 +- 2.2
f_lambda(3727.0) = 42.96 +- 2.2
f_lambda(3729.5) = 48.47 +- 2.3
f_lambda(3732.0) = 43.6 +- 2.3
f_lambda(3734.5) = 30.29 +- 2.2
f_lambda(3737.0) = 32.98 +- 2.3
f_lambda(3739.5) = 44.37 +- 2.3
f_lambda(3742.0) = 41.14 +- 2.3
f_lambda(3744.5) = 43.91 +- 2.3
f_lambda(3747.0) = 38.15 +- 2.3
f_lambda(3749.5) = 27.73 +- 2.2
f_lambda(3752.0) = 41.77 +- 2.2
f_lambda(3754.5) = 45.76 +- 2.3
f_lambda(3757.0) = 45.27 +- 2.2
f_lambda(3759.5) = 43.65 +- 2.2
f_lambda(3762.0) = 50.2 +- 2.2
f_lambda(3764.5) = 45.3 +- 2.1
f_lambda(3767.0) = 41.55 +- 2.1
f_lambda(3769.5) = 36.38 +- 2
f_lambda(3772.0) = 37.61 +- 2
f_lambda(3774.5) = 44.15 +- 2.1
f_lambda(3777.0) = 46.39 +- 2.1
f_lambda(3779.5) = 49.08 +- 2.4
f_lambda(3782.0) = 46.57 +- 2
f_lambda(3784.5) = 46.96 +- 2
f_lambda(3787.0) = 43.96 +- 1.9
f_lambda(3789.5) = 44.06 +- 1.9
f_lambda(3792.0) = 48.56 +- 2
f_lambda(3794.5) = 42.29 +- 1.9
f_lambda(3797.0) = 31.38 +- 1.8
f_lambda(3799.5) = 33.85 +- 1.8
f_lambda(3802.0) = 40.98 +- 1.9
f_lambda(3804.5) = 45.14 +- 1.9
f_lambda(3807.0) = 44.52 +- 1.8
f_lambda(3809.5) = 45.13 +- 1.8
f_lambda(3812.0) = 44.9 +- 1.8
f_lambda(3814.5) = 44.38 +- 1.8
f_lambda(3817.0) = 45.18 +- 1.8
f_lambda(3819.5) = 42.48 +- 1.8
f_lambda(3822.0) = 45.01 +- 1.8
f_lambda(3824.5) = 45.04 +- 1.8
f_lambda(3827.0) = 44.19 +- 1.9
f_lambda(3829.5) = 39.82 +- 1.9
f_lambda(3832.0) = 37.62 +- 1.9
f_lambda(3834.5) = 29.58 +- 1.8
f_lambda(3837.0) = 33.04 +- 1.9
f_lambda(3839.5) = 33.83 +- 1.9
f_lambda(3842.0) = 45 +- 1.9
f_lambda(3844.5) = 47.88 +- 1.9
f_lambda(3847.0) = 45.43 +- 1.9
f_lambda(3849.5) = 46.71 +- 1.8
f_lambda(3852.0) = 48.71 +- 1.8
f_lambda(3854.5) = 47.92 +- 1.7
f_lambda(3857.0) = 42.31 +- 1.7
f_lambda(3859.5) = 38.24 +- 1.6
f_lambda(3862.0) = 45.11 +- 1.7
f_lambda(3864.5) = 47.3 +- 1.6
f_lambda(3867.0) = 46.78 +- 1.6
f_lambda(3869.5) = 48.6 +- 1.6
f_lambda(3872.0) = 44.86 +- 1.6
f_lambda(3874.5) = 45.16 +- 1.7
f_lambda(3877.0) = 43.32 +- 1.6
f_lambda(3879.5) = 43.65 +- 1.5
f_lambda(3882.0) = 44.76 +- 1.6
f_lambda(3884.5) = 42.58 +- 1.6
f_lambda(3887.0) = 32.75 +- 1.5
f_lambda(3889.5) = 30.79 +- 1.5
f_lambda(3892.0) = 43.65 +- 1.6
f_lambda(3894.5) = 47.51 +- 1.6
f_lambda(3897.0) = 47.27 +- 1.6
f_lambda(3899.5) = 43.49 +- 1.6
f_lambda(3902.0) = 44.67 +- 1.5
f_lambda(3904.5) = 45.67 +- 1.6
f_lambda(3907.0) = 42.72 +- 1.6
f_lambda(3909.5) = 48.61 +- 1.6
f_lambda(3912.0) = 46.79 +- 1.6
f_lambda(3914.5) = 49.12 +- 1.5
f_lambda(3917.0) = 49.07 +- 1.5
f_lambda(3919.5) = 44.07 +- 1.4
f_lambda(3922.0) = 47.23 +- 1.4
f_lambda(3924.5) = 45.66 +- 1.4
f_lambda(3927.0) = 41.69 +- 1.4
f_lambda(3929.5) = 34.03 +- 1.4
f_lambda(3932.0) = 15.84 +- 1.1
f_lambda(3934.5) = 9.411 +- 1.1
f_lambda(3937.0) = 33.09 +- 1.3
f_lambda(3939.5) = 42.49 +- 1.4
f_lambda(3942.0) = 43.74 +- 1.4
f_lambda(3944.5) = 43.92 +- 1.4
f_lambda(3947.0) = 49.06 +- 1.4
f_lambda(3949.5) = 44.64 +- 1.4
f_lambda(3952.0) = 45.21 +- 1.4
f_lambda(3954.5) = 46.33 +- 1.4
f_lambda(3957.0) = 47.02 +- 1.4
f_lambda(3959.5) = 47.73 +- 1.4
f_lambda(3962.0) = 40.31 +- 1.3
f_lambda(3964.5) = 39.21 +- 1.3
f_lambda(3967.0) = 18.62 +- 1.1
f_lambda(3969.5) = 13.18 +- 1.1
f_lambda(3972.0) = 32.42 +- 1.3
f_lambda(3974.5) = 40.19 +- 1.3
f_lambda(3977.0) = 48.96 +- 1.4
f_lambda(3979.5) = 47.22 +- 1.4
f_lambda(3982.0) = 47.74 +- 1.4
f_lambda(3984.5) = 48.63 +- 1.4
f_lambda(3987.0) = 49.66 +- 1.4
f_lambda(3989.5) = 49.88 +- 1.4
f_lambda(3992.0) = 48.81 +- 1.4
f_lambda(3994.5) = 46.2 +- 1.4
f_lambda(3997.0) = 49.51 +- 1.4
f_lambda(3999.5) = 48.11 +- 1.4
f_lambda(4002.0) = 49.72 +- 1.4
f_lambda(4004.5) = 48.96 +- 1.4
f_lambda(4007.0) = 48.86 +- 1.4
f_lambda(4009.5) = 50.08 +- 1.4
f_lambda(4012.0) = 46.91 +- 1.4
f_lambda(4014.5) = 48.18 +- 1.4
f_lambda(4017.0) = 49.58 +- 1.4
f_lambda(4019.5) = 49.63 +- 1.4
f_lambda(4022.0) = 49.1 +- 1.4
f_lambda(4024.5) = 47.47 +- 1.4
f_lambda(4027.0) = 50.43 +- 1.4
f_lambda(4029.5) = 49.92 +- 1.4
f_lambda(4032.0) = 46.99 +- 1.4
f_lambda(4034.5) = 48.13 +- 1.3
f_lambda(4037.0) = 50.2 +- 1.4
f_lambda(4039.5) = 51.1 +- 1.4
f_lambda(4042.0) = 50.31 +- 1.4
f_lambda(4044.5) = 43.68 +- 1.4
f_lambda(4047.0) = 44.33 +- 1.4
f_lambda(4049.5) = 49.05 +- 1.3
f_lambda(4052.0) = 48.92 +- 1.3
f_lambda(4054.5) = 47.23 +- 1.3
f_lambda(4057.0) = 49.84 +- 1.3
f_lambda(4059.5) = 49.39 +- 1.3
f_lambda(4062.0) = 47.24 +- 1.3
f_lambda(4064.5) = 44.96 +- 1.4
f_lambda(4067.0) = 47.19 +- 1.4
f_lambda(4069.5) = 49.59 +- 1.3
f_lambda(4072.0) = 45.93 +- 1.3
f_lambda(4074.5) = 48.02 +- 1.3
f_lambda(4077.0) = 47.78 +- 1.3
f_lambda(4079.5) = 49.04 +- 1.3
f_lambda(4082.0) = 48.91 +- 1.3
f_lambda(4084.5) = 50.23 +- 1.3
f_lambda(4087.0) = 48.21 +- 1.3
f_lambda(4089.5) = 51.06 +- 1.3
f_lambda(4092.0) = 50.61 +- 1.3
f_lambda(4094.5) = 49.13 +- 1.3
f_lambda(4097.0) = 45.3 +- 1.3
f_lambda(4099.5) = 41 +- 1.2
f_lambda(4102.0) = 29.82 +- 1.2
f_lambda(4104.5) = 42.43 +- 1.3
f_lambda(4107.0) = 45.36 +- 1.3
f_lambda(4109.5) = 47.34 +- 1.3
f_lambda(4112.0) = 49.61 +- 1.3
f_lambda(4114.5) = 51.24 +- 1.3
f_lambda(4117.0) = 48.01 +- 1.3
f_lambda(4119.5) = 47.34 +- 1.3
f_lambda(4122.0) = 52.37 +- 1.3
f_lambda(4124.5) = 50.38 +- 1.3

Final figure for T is 1.1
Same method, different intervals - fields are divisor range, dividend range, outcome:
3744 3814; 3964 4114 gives 1.24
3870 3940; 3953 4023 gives 1.13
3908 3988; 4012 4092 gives 1.26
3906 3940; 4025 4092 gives 1.32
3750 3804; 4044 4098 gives 1.30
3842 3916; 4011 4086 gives 1.18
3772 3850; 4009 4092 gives 1.29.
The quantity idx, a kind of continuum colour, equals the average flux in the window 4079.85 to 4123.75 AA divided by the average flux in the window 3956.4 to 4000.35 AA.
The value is 1.11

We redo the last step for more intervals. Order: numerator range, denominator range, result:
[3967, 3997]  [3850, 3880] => 0.93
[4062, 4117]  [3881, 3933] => 1.10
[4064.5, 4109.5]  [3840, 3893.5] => 1.06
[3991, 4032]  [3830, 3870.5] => 1.14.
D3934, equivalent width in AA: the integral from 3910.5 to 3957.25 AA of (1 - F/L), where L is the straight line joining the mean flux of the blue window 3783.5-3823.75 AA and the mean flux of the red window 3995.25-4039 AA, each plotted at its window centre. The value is 5.8 AA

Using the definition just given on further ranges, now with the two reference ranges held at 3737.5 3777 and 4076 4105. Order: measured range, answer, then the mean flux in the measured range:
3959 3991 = 3.2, 40.2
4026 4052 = -1.7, 48.4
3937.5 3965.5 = 0.1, 44.3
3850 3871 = -1.2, 45.7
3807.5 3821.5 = -0.6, 44.5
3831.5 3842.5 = 2.0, 35.1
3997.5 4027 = -2.4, 48.9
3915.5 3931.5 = 0.6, 42.4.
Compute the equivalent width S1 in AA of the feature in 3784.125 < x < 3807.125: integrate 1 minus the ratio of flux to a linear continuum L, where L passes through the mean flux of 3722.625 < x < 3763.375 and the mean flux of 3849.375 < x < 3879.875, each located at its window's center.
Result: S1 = 0.7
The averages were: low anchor 41.6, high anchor 45.3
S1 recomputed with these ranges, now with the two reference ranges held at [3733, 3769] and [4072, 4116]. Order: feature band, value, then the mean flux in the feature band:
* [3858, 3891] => 0.24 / 42.6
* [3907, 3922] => -1.19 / 47.1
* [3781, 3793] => -1.32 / 46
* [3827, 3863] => 0.72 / 41.6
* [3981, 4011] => -2.52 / 48.8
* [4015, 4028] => -1.05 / 49.2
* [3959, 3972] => 3.96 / 31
